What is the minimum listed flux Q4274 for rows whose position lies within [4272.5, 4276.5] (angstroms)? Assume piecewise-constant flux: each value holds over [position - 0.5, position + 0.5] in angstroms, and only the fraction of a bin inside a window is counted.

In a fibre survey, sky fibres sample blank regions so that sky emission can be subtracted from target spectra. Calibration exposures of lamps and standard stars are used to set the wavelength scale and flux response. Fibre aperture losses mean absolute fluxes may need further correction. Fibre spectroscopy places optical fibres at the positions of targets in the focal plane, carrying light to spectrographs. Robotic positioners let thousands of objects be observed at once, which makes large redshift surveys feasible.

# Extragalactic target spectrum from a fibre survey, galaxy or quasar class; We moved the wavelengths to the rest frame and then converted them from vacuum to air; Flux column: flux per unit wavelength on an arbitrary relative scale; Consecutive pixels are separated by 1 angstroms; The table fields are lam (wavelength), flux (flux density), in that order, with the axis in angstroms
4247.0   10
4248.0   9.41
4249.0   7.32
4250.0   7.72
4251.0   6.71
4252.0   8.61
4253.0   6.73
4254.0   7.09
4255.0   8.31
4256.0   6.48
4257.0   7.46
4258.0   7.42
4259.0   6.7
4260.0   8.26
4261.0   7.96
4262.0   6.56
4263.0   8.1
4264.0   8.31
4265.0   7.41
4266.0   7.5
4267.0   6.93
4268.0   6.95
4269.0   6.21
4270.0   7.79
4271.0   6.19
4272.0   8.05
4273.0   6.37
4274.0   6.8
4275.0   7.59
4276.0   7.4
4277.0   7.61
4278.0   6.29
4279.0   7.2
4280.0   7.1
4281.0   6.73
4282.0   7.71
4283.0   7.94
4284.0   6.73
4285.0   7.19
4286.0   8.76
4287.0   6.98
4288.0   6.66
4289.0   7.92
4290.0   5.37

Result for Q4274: 6.37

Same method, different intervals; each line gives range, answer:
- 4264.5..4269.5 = 6.21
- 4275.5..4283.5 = 6.29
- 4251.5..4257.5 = 6.48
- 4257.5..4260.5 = 6.7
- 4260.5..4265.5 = 6.56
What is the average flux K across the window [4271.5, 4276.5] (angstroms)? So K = 7.24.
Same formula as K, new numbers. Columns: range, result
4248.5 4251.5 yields 7.25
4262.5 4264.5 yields 8.21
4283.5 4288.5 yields 7.26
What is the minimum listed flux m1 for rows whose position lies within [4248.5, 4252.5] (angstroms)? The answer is 6.71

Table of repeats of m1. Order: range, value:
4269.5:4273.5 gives 6.19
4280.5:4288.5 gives 6.66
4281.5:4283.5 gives 7.71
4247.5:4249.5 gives 7.32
